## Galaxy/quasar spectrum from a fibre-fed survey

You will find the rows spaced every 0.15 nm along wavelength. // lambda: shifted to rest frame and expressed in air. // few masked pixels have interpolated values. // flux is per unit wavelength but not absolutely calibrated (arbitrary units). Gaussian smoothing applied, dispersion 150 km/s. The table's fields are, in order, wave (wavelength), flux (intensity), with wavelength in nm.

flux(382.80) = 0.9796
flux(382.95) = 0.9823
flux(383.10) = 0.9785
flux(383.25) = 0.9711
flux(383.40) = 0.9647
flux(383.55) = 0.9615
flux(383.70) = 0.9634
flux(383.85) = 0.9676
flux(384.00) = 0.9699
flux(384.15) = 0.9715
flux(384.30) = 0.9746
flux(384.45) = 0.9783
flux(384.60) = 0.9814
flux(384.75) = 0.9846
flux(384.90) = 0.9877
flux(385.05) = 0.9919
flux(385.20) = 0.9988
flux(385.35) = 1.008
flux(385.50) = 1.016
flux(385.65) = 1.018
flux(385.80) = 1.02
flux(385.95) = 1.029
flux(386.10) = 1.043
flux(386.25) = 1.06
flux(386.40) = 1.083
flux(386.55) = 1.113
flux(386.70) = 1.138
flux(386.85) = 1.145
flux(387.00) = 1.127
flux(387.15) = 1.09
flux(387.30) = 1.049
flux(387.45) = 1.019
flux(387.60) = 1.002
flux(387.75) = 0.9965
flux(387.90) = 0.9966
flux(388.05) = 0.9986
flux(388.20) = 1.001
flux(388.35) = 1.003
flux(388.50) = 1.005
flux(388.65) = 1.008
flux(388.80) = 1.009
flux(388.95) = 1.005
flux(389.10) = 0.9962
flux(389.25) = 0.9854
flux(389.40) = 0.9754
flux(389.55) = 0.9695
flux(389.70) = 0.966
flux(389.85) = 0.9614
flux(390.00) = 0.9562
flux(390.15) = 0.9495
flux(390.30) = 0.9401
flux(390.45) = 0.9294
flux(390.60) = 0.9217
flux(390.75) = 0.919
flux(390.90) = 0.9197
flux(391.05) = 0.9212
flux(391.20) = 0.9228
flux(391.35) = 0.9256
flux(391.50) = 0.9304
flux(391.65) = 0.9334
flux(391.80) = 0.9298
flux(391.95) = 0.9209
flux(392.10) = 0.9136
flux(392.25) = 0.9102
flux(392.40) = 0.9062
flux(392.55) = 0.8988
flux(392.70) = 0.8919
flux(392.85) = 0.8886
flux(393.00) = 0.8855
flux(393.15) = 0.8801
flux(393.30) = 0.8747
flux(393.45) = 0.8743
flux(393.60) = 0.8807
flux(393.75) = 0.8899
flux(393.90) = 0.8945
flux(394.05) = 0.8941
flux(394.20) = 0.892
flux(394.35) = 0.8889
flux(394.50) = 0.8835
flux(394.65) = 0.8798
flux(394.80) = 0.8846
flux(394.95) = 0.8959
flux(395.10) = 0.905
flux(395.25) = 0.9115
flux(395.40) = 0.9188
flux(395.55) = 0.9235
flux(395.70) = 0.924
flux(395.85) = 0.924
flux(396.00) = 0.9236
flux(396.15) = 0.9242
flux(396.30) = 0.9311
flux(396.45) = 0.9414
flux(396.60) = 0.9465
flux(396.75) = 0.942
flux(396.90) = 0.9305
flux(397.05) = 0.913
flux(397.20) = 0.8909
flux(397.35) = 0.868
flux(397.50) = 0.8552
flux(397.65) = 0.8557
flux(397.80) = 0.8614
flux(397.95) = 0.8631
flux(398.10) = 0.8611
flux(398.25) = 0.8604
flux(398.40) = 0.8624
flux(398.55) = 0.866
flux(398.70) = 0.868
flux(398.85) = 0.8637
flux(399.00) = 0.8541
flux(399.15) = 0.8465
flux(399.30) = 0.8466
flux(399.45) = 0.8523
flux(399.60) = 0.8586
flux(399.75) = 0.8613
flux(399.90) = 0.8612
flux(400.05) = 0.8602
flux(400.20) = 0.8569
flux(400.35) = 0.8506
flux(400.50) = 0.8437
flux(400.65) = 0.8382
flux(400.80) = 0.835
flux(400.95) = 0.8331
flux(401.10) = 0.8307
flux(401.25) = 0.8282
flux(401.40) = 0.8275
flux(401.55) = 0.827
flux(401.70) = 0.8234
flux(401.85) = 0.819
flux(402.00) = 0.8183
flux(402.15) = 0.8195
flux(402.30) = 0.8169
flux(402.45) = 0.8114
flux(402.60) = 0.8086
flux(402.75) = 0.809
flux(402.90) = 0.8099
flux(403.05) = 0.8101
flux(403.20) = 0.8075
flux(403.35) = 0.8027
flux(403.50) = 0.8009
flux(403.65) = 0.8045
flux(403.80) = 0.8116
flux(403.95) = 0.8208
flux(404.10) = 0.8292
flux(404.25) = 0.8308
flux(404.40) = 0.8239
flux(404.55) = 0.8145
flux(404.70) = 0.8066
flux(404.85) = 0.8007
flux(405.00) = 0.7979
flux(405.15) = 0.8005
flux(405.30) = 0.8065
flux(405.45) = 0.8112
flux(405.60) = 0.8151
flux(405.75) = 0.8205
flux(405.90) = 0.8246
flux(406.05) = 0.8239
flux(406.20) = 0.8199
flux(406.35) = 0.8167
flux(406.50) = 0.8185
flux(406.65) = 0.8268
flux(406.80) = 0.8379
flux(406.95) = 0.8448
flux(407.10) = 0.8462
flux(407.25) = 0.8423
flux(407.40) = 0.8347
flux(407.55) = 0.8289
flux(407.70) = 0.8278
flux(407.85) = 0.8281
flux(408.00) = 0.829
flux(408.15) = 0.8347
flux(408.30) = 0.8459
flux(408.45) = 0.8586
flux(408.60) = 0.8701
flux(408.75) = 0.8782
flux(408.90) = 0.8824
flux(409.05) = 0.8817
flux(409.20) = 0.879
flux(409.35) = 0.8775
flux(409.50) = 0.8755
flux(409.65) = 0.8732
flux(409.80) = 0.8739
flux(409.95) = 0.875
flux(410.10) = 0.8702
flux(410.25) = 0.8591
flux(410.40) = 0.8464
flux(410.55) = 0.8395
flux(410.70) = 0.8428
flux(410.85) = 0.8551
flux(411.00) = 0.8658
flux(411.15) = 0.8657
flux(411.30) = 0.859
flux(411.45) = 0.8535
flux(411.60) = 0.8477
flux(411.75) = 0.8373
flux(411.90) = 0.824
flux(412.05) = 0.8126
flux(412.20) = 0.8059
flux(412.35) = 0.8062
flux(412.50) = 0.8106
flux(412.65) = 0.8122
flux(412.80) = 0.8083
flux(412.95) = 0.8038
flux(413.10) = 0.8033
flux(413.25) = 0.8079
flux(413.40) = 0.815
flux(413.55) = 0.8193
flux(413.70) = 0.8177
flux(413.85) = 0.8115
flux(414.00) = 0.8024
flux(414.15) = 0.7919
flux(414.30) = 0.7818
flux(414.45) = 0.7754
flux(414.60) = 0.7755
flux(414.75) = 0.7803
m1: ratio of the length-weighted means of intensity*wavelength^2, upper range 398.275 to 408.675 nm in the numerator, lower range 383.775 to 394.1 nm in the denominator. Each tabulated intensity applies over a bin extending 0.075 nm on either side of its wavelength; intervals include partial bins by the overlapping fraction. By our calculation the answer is 0.9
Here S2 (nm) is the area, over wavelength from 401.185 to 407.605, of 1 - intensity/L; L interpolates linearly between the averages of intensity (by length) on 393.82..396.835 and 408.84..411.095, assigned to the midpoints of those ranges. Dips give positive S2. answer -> 0.47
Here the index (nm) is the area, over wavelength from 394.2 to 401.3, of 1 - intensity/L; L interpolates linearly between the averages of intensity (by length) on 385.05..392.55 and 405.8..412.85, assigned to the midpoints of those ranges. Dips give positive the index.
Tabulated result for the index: 0.36 nm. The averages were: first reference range 0.991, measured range 0.88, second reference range 0.844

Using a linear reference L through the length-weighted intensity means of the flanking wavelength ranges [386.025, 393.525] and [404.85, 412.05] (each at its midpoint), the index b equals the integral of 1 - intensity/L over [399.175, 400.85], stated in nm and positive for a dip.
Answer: 0.09 nm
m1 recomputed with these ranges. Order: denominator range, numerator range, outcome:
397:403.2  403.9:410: 1.03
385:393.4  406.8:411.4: 0.97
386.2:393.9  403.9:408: 0.92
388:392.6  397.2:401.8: 0.94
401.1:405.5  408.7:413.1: 1.08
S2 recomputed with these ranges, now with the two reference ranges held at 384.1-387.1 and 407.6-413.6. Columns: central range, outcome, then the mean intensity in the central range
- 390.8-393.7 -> 0.230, 0.906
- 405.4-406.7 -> 0.087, 0.82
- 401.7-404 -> 0.233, 0.812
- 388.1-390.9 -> 0.094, 0.971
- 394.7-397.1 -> 0.088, 0.921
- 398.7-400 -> 0.103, 0.856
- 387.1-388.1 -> -0.001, 1.02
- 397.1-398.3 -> 0.098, 0.866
